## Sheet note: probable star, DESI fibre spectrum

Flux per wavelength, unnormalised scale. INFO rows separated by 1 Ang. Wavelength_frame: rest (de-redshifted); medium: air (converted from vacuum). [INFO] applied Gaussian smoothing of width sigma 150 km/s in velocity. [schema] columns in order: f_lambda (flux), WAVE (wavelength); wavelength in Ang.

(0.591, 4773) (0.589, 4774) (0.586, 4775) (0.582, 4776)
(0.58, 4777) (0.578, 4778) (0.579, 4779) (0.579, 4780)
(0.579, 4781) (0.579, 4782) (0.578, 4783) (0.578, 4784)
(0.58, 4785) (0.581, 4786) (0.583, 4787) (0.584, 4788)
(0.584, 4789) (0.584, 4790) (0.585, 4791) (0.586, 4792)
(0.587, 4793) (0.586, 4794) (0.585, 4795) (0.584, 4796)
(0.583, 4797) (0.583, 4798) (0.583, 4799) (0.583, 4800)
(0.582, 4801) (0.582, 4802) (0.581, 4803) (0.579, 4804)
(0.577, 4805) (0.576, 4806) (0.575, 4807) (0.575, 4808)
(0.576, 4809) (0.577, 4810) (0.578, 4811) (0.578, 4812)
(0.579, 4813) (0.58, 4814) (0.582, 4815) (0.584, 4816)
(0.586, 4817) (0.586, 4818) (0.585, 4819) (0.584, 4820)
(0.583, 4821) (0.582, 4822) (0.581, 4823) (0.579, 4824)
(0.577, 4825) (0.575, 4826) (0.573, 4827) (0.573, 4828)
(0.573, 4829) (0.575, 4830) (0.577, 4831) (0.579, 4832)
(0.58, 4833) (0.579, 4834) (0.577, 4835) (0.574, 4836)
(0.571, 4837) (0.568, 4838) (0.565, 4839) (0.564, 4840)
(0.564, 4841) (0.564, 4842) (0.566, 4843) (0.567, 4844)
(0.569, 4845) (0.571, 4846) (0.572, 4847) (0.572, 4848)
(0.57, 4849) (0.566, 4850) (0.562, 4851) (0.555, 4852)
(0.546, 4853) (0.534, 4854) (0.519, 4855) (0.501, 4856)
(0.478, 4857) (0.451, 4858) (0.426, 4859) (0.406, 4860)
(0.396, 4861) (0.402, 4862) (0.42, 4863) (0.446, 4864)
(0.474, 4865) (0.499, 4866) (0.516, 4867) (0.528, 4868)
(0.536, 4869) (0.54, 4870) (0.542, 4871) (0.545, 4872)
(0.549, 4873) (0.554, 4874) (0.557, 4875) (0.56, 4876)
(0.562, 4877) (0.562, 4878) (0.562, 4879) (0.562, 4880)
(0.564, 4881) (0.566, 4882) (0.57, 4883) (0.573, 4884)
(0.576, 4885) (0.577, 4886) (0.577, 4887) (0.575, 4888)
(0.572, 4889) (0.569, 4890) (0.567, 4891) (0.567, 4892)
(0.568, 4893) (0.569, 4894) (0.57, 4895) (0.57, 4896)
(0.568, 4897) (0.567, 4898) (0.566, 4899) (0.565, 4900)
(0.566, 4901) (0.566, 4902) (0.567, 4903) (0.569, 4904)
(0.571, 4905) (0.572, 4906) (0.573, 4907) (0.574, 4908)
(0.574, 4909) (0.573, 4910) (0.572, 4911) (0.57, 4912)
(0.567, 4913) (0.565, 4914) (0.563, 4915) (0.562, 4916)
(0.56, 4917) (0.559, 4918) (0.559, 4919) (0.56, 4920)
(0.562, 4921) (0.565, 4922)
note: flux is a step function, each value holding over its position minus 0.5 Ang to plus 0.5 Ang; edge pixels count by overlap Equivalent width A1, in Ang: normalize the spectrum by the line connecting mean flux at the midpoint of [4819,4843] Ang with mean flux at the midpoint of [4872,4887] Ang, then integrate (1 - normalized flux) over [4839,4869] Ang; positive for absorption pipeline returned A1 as 2.9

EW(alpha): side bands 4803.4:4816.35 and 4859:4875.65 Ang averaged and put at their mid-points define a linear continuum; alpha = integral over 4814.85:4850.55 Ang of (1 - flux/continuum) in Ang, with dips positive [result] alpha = -2.0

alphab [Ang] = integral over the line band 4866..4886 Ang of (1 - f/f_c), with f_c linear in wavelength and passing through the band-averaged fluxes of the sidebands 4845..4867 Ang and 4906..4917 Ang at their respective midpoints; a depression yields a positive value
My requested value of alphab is -1.1 Ang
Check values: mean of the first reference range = 0.5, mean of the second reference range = 0.569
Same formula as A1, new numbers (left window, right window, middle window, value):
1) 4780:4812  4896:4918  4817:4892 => 3.43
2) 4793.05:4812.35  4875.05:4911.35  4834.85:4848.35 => 0.16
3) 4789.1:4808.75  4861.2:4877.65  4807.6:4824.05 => -0.46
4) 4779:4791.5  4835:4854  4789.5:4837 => -0.53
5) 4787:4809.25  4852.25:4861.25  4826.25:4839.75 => -1.41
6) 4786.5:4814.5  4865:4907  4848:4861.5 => 1.53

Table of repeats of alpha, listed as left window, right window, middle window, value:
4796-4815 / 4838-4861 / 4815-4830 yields -0.5 Ang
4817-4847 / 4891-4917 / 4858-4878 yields 2.6 Ang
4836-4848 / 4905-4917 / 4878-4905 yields 0.0 Ang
